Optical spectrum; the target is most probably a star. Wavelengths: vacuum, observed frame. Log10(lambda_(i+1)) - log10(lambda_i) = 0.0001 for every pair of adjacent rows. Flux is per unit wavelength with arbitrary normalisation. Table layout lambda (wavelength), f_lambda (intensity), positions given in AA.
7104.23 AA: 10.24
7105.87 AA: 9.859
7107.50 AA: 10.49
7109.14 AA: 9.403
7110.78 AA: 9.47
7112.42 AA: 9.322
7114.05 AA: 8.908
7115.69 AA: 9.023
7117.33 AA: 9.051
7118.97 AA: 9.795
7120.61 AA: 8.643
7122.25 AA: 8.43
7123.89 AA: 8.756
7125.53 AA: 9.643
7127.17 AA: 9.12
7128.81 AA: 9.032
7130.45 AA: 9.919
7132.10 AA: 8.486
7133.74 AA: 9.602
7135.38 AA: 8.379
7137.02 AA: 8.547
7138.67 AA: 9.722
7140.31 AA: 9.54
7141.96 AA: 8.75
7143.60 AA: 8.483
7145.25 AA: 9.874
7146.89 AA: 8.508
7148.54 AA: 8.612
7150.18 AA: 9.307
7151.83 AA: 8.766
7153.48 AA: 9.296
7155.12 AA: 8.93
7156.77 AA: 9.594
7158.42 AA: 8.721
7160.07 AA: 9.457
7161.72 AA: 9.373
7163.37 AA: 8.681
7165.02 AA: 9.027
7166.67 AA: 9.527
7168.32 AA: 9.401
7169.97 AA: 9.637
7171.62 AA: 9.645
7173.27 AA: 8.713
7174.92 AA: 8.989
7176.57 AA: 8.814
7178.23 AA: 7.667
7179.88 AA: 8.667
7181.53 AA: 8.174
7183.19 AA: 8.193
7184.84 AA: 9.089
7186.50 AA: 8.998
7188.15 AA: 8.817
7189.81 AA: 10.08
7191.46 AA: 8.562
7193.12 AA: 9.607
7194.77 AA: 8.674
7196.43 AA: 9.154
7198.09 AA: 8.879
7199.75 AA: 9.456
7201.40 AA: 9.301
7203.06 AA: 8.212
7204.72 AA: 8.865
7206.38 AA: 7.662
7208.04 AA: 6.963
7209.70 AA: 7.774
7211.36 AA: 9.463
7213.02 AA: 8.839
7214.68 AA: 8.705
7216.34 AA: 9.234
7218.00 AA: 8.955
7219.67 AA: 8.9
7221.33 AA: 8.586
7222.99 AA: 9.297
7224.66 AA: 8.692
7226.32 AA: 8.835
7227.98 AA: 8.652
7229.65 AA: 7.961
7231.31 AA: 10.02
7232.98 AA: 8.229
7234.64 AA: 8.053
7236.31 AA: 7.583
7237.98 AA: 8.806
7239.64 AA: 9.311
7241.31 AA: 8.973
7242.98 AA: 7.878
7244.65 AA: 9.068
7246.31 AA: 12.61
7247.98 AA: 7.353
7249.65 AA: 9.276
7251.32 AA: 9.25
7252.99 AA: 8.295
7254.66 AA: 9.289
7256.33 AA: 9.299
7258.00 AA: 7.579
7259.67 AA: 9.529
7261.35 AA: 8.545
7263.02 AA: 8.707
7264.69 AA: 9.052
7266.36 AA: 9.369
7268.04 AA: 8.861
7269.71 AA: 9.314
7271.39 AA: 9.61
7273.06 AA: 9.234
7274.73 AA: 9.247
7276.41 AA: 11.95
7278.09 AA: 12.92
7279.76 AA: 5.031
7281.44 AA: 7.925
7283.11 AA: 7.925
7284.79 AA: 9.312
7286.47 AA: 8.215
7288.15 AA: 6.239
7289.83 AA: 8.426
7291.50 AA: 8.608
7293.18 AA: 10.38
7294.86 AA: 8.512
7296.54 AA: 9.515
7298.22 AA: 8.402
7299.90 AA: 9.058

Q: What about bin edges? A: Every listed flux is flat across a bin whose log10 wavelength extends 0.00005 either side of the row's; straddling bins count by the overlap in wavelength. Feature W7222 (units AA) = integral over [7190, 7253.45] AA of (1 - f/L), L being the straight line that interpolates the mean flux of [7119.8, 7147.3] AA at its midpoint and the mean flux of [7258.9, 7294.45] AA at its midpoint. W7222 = 1.3 AA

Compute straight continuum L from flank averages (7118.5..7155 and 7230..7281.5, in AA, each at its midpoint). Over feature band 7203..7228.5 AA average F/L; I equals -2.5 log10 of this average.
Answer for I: 0.05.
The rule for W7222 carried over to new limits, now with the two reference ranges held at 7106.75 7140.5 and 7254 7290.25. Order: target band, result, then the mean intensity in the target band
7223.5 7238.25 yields 0.7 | 8.54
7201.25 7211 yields 1.0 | 8.11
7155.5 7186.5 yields 0.5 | 8.96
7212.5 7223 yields 0.1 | 8.91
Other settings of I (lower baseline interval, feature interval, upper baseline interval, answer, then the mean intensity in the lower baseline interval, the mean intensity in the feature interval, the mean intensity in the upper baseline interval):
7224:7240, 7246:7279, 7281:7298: -0.103 mag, 8.6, 9.4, 8.52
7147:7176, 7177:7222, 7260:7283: 0.052 mag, 9.14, 8.72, 9.18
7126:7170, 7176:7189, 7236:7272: 0.066 mag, 9.12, 8.54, 9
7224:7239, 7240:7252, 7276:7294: -0.074 mag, 8.55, 9.2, 8.74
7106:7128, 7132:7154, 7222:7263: 0.020 mag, 9.26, 9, 8.85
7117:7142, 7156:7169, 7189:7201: -0.007 mag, 9.1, 9.22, 9.21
